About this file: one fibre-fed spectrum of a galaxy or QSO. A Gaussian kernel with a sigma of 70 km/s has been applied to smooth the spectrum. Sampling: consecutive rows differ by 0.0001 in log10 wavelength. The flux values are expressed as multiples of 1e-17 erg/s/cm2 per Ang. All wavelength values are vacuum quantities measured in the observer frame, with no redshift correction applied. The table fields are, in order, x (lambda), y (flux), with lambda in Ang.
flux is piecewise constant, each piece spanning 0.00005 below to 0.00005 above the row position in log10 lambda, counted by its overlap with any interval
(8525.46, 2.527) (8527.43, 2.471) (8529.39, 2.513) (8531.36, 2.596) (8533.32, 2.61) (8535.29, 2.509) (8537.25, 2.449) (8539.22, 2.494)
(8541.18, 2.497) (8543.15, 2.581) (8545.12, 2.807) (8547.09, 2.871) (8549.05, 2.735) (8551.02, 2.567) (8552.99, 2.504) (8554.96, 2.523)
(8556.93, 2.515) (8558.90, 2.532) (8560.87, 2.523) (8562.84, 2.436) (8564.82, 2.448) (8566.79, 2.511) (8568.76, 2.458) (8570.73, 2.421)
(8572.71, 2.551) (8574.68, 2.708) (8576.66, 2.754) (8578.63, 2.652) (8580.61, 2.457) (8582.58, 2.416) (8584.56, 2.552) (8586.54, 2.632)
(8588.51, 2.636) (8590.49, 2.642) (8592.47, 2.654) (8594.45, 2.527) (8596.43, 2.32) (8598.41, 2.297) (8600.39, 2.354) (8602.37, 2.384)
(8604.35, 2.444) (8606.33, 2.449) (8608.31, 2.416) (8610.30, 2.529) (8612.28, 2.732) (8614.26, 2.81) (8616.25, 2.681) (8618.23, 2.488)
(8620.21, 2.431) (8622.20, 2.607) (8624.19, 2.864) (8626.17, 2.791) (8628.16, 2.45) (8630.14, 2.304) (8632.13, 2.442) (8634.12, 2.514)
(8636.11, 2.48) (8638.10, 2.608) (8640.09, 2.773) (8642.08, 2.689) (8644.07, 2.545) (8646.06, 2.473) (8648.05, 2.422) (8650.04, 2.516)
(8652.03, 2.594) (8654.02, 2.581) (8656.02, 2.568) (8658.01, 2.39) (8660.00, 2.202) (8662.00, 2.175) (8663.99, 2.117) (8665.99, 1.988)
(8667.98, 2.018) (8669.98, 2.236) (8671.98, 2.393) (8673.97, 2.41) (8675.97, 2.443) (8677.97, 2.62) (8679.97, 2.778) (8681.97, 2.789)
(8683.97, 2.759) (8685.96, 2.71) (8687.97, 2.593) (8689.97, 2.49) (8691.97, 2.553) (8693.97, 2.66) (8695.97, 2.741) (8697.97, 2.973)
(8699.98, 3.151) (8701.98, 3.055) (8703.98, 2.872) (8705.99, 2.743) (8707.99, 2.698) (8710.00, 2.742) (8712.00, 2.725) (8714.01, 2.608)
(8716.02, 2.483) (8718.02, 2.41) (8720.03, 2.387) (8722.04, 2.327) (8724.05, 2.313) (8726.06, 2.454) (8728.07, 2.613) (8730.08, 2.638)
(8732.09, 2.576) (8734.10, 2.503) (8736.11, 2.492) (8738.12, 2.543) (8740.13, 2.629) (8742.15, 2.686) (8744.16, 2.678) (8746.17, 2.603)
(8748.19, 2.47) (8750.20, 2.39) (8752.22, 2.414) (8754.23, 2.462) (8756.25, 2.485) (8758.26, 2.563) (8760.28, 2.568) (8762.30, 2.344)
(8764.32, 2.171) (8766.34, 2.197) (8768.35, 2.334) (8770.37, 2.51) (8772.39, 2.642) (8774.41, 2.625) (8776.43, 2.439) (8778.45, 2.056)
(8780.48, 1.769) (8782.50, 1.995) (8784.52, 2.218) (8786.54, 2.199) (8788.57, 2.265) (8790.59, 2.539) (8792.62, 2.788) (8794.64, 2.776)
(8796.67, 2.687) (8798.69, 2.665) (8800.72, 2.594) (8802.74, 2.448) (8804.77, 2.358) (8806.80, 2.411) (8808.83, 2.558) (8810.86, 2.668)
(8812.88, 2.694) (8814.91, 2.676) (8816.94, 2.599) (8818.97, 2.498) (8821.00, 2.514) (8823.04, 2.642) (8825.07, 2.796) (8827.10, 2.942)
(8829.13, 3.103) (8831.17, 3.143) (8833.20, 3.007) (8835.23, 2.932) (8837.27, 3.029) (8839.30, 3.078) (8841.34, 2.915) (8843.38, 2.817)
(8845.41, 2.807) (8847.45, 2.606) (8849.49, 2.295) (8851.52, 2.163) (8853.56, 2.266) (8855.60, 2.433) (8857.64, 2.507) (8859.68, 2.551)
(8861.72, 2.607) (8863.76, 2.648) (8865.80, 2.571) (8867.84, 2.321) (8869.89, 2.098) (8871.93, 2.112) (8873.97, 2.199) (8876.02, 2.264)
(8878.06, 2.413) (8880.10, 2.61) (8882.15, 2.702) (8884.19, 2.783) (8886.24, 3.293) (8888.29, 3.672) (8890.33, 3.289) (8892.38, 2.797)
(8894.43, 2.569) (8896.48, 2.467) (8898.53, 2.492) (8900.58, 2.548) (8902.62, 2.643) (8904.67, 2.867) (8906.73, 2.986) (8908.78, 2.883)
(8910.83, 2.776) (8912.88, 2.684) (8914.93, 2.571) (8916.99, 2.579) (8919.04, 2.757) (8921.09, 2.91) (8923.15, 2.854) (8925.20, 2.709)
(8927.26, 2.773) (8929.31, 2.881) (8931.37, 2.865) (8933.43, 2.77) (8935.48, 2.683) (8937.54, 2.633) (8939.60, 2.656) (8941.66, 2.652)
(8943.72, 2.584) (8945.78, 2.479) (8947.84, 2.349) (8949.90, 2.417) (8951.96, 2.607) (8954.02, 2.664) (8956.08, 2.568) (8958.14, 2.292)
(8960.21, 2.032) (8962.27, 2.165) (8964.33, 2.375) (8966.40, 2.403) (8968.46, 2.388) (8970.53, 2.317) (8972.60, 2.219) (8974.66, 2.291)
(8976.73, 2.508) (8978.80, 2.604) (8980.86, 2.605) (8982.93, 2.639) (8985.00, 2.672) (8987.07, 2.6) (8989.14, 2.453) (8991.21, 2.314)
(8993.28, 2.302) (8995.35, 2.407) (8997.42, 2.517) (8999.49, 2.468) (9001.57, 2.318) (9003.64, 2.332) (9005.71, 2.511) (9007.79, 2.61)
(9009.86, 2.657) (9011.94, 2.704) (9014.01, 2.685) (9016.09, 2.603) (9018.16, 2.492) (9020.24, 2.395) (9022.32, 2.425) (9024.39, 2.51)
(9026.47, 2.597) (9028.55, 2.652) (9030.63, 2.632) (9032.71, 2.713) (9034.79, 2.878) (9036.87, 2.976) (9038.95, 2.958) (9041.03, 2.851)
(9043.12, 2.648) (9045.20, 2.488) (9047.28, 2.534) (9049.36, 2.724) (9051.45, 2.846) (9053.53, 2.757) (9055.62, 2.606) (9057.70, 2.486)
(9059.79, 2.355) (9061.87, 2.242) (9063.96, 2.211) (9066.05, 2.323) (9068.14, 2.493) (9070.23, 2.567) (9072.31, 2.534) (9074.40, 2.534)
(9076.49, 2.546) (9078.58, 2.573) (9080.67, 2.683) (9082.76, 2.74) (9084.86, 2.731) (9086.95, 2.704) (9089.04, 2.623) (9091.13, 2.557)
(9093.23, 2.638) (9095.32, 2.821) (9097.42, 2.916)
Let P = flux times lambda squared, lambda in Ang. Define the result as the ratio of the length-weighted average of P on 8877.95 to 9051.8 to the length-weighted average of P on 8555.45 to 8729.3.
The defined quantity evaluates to 1.11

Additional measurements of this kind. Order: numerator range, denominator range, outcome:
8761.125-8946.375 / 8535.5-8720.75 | 1.08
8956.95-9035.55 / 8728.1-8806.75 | 1.06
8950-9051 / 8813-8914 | 0.97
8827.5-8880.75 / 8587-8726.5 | 1.07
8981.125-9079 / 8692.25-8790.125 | 1.09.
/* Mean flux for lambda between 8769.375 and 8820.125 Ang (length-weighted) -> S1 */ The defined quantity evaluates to 2.47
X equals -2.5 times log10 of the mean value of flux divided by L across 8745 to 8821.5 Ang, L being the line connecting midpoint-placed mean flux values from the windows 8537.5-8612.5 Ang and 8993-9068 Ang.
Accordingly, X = 0.04 mag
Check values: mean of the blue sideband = 2.54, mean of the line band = 2.45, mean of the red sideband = 2.57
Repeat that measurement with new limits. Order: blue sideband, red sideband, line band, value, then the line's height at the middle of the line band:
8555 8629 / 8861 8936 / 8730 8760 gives 0.03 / 2.62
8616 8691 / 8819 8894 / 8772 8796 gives 0.12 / 2.62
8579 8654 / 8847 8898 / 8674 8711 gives -0.08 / 2.55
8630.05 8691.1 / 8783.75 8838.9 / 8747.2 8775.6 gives 0.07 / 2.6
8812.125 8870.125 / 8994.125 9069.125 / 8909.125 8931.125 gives -0.05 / 2.63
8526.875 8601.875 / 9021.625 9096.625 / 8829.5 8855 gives -0.07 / 2.59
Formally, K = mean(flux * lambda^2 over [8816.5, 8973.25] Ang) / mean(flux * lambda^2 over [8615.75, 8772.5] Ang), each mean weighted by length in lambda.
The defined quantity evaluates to 1.09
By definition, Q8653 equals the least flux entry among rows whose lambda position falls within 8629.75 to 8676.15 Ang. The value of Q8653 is 1.988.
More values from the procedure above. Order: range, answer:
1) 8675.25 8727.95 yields 2.313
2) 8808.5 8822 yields 2.498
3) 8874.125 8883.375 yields 2.264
